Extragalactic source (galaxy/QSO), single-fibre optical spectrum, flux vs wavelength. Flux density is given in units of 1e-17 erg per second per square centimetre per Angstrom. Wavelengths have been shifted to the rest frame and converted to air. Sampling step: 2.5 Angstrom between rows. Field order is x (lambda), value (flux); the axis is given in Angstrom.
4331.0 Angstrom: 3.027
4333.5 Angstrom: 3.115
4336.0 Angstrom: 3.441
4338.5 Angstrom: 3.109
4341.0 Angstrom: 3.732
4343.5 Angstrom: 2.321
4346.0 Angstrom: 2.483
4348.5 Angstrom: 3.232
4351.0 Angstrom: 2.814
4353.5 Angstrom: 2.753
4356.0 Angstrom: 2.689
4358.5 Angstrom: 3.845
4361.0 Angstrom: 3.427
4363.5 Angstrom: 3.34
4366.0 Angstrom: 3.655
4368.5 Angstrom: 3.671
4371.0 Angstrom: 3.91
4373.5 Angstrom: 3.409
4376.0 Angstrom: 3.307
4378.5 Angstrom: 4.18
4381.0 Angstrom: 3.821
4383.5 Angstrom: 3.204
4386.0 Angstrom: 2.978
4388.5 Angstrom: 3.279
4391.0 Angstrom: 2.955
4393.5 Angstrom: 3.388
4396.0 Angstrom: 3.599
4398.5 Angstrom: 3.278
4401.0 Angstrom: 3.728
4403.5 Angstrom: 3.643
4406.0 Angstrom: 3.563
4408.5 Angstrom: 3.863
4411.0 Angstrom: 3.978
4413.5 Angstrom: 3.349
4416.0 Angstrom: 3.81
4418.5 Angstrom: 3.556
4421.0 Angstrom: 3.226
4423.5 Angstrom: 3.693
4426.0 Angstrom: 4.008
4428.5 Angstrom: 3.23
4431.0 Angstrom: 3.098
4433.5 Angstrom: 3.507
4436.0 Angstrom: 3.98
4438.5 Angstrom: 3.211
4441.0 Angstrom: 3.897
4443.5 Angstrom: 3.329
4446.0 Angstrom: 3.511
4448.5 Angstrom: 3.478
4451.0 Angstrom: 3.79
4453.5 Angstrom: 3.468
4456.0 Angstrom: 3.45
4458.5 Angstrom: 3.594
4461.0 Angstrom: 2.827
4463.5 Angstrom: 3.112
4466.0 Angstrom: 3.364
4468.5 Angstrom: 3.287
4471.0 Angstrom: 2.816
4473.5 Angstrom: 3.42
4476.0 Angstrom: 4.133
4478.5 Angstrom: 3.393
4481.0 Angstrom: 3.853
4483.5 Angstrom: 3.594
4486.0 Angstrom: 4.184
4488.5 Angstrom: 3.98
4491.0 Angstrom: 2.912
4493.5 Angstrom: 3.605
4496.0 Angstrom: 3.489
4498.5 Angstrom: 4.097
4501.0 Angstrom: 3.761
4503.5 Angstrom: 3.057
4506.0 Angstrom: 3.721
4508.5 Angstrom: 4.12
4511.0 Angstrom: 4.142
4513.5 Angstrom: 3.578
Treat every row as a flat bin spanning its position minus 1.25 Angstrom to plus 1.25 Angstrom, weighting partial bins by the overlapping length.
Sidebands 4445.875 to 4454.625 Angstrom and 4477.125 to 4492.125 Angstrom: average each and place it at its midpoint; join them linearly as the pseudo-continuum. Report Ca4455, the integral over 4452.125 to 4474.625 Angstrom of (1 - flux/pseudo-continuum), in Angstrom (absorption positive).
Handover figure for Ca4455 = 2.1 Angstrom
